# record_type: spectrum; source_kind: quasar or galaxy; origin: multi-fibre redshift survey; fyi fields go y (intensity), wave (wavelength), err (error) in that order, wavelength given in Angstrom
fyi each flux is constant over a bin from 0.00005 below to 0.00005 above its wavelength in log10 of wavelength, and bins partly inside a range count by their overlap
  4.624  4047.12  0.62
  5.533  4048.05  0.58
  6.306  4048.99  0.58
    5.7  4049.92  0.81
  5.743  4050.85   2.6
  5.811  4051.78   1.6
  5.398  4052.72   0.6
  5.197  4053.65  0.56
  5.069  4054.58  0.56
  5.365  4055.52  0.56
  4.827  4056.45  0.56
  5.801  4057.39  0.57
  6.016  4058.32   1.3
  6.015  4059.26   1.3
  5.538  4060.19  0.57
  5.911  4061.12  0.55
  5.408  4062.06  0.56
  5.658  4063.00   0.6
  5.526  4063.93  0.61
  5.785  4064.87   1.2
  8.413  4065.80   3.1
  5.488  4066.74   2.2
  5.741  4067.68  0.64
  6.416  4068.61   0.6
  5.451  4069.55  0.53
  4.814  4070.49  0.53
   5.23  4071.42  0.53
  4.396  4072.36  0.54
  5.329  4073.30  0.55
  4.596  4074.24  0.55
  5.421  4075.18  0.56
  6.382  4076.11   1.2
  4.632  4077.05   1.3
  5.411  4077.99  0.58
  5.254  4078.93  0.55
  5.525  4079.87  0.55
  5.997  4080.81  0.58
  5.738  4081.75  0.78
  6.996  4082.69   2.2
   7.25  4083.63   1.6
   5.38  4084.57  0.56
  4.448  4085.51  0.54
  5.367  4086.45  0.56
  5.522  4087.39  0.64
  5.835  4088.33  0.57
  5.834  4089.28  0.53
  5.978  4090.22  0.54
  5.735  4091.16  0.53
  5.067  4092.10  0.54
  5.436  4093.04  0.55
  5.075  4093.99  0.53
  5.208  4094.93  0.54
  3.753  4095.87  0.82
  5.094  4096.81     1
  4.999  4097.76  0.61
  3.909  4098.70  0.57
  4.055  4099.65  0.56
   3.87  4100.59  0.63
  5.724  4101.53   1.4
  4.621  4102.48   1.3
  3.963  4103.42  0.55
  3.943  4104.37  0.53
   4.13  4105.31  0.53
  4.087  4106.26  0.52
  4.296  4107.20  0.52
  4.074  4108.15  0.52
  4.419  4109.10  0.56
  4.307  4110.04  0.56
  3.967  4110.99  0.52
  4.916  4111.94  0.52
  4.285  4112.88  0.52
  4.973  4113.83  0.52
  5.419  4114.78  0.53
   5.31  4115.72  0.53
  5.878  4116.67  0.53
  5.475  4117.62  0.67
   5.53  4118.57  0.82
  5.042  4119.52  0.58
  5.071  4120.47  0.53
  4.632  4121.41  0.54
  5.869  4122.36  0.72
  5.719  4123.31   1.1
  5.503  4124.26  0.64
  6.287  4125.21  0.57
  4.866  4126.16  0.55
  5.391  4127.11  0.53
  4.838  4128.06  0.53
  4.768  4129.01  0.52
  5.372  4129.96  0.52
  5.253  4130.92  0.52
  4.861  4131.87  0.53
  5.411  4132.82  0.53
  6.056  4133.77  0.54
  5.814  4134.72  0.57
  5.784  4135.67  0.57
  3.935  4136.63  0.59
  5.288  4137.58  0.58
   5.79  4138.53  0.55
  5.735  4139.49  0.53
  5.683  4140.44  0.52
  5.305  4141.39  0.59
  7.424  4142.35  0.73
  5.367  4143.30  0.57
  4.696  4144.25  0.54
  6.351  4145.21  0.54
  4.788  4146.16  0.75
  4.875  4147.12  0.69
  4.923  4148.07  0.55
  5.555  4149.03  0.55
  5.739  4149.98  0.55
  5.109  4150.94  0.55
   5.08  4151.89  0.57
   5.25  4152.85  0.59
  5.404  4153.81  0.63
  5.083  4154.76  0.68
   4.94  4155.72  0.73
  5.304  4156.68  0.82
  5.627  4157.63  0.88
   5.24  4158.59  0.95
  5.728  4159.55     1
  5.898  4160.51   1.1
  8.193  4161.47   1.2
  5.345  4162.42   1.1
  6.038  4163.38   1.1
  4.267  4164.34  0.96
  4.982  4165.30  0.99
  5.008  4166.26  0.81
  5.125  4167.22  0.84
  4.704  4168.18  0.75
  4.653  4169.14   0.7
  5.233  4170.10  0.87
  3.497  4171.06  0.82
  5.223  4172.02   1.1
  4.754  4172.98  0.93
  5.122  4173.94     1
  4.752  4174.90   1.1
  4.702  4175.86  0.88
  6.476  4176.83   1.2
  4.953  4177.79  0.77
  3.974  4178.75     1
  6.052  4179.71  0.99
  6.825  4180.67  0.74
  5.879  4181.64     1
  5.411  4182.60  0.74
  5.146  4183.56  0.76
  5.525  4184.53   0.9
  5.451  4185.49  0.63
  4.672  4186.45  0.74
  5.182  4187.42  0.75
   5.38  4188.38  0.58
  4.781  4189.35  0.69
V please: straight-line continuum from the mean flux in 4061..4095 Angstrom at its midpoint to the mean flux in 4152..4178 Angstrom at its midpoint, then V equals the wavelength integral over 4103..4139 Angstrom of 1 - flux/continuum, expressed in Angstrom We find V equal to 2.7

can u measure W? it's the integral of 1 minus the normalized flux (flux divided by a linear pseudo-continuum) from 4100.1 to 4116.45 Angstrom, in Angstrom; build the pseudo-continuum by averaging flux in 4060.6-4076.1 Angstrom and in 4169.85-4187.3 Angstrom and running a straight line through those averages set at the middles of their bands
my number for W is 2.9 Angstrom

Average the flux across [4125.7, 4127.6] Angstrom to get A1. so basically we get 5.13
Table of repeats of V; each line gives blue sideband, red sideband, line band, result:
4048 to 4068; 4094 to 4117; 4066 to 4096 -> -2.0 Angstrom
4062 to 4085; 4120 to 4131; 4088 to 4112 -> 3.5 Angstrom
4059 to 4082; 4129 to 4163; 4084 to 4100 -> 1.3 Angstrom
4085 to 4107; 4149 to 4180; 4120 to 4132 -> -0.6 Angstrom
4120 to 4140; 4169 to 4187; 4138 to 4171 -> -0.8 Angstrom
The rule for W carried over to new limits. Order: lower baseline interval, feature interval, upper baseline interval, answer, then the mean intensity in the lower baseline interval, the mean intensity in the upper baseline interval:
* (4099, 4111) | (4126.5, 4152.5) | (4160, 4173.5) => -3.1 Angstrom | 4.27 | 5.21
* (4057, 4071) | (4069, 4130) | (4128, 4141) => 5.5 Angstrom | 5.87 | 5.34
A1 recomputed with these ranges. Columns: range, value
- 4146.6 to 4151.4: 5.23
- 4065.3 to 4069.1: 6.51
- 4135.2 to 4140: 5.3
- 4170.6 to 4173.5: 4.51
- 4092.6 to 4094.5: 5.24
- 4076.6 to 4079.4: 5.1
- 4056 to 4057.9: 5.33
